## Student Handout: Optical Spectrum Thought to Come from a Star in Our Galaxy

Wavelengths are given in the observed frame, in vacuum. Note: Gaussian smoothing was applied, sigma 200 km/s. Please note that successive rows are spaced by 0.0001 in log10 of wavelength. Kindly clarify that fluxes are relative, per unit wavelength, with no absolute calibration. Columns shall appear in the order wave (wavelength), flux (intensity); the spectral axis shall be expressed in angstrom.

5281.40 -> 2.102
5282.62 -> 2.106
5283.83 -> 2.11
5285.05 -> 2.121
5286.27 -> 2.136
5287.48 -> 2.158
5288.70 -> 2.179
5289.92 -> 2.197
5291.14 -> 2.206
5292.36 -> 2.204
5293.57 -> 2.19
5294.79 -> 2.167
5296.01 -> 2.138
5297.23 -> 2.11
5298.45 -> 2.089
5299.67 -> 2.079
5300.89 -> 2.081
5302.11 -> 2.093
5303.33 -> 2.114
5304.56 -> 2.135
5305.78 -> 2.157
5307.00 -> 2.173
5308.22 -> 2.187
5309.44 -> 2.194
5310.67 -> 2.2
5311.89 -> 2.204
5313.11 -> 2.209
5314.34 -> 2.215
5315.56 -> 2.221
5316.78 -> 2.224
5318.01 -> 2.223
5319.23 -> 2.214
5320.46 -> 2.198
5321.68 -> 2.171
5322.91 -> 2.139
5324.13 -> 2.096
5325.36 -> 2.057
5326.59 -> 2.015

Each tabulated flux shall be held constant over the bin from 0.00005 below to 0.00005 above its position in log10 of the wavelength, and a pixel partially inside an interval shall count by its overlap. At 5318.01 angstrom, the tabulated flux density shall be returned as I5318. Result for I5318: 2.223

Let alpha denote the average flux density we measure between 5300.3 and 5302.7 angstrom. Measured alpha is 2.09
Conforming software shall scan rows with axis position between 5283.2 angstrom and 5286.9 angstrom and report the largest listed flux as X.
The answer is 2.136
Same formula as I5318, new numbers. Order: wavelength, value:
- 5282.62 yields 2.106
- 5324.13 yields 2.096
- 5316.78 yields 2.224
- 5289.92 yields 2.197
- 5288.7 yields 2.179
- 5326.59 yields 2.015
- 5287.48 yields 2.158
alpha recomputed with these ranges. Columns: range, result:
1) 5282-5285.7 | 2.11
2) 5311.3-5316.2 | 2.21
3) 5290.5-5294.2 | 2.2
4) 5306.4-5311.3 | 2.19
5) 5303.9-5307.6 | 2.15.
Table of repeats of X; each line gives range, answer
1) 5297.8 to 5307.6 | 2.173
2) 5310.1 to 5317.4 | 2.224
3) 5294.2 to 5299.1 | 2.167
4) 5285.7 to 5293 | 2.206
